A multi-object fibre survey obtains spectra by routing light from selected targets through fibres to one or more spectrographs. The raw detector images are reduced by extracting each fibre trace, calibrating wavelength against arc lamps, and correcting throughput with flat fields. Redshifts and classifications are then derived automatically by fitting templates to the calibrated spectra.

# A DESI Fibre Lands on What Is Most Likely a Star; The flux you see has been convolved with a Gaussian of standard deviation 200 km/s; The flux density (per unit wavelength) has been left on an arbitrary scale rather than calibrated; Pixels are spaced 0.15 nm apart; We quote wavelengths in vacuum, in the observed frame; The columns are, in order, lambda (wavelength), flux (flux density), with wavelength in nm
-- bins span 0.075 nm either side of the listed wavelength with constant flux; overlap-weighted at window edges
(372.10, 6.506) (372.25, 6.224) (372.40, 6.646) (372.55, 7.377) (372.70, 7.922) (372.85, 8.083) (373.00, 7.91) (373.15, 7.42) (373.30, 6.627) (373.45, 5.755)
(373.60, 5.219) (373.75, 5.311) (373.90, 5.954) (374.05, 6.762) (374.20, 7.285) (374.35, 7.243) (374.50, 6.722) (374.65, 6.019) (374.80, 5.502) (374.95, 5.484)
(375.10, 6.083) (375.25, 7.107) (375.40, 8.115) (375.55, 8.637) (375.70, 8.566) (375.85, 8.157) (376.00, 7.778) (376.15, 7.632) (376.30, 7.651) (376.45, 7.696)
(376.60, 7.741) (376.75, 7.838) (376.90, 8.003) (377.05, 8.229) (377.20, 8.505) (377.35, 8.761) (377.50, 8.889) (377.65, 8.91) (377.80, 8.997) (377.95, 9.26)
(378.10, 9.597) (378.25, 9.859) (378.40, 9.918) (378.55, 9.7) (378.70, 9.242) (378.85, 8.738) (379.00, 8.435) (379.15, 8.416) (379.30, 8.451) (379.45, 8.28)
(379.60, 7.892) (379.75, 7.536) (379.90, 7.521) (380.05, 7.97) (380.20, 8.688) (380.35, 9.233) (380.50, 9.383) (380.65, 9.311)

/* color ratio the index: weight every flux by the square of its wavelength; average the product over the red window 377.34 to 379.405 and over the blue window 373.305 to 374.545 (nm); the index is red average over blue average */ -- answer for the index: 1.48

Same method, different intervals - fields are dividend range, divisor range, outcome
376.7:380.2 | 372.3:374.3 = 1.31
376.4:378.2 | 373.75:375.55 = 1.32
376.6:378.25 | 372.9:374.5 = 1.35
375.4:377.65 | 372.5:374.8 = 1.23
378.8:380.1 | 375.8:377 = 1.06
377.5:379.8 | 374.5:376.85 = 1.23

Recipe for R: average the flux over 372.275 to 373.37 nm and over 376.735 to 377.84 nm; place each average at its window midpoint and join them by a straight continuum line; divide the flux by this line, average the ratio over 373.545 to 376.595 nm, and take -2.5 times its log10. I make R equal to 0.15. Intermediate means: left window 7.38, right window 8.54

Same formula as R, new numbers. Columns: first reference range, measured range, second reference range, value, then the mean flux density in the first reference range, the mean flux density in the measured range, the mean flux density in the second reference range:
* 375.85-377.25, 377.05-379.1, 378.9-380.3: -0.14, 7.9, 9.1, 8.16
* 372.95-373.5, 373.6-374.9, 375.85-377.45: 0.16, 6.94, 6.27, 8.01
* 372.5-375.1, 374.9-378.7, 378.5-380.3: -0.10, 6.6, 8.32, 8.4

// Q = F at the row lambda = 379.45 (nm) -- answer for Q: 8.28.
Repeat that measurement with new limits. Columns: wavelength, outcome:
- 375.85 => 8.157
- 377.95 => 9.26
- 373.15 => 7.42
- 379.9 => 7.521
